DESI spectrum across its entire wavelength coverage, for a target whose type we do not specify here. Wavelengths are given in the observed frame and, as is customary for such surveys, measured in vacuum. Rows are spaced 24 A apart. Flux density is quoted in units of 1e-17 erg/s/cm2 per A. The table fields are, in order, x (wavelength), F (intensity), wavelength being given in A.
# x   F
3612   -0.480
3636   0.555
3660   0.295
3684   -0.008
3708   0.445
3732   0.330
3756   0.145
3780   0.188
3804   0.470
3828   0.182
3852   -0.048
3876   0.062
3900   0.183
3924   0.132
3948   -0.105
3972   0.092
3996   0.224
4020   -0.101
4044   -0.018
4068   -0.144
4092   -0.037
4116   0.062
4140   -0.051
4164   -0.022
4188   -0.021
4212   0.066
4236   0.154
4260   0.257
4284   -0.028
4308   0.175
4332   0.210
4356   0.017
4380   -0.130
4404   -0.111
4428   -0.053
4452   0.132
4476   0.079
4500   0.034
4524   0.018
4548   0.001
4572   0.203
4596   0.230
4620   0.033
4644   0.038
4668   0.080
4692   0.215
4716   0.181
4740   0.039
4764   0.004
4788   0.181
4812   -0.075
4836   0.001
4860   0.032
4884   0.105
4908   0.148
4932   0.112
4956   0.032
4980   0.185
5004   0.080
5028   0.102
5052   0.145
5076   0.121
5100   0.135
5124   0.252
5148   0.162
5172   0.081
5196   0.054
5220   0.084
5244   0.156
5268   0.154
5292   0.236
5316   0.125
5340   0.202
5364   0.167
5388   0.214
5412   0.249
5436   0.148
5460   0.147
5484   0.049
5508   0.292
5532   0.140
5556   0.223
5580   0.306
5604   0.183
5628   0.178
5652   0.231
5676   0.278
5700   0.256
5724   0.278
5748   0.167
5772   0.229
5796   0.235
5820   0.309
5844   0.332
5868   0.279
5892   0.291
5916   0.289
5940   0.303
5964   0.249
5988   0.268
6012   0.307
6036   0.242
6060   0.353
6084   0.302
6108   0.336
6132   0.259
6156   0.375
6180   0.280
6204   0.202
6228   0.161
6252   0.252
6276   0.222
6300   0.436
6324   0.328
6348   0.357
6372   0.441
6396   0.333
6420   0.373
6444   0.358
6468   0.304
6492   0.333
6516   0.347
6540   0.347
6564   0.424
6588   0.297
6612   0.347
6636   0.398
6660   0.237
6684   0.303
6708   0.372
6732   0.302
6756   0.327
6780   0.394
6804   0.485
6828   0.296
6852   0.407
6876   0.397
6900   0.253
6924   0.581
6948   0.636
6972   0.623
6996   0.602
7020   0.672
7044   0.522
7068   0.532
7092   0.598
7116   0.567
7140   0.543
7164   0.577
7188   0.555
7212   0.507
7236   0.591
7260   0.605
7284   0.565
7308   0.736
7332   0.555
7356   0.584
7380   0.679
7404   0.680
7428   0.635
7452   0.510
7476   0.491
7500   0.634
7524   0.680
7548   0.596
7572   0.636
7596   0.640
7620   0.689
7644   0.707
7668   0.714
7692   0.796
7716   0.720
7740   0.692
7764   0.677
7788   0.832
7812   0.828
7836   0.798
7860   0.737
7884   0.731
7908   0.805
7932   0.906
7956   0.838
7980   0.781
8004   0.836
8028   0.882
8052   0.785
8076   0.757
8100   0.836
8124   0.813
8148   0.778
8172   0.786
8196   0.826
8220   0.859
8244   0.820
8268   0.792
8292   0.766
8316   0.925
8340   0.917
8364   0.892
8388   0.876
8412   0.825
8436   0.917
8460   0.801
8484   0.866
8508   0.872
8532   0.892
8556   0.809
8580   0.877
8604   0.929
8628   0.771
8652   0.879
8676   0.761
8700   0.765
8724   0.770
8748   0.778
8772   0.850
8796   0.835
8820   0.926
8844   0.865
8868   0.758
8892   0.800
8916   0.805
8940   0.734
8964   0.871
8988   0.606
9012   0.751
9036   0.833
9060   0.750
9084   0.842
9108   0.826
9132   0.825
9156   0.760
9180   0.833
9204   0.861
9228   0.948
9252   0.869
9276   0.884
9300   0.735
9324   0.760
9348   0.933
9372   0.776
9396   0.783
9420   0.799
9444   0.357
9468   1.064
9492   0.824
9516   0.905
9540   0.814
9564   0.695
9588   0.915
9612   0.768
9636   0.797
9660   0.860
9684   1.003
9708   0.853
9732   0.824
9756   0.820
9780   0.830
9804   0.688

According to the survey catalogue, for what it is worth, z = 0.74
